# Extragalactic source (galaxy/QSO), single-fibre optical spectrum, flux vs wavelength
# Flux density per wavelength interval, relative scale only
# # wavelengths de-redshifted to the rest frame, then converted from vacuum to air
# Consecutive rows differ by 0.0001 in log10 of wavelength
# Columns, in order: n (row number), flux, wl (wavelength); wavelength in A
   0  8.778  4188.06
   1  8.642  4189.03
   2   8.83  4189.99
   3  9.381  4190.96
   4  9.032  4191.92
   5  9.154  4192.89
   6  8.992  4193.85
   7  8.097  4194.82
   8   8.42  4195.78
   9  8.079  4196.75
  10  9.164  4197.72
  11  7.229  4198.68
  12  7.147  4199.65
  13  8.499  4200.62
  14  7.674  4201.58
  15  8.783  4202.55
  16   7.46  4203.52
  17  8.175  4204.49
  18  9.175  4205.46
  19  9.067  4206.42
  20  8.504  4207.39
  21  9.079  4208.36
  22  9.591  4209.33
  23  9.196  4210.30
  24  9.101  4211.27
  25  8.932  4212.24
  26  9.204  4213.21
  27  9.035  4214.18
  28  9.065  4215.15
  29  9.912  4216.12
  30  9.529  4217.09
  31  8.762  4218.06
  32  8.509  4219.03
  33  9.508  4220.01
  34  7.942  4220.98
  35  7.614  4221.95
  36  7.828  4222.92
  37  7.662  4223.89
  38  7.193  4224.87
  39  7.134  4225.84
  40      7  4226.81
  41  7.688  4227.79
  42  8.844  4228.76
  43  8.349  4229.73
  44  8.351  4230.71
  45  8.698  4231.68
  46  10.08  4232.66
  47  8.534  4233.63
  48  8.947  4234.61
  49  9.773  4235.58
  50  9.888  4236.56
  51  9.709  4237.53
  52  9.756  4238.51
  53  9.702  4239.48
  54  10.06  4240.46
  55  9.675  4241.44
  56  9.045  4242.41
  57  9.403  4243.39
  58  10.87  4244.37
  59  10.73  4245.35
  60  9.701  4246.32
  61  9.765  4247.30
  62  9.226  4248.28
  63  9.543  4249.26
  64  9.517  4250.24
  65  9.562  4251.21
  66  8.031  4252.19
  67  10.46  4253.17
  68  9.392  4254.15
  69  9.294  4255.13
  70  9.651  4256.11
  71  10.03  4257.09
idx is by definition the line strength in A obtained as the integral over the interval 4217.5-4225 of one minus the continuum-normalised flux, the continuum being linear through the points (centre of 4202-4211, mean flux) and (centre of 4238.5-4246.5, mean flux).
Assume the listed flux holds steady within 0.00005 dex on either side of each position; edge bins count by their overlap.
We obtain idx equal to 0.85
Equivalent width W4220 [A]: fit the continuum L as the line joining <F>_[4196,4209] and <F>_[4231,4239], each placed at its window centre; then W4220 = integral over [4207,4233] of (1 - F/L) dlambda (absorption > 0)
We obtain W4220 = 0.86 A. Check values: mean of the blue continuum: 8.33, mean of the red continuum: 9.4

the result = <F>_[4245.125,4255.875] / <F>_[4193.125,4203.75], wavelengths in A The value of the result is 1.17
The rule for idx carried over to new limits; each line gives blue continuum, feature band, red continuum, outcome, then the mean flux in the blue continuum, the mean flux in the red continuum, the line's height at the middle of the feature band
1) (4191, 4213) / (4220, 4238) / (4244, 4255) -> 1.5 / 8.6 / 9.69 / 9.22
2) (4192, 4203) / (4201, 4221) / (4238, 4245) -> -0.3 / 8.32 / 9.8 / 8.77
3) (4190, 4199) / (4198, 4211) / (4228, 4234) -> 0.4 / 8.65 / 8.77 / 8.69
